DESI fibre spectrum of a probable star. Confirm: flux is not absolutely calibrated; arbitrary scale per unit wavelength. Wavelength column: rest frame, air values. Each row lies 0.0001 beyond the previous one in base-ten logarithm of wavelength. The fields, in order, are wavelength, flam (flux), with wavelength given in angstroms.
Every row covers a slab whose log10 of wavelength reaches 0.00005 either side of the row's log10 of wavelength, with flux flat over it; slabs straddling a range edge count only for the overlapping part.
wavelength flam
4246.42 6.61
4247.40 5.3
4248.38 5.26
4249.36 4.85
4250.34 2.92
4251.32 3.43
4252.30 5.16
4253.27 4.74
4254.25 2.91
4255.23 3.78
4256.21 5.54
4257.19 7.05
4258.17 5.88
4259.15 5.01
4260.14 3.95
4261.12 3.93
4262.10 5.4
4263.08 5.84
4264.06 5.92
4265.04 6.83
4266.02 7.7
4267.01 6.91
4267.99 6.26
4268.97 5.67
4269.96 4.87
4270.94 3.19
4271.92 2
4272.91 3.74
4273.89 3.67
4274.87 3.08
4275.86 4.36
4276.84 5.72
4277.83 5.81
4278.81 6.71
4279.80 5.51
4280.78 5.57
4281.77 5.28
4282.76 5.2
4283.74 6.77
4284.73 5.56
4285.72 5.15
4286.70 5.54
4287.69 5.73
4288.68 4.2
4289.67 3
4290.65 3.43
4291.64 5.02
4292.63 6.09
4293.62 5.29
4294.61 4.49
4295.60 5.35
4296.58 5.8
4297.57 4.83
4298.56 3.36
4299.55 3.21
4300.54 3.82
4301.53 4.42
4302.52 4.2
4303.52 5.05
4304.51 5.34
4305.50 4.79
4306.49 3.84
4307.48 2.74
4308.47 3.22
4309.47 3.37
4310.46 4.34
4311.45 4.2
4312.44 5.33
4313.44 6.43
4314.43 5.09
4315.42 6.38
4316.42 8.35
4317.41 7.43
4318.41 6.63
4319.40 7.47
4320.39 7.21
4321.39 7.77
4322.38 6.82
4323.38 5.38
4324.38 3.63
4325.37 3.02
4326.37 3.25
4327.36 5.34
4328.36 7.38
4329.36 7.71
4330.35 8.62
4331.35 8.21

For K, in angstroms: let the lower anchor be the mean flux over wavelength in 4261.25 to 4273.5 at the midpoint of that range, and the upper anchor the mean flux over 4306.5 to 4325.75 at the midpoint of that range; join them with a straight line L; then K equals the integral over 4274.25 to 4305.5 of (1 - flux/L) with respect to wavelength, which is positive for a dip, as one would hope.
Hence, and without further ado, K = 2.7 angstroms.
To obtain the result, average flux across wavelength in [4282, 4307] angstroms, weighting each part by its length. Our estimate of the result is 4.78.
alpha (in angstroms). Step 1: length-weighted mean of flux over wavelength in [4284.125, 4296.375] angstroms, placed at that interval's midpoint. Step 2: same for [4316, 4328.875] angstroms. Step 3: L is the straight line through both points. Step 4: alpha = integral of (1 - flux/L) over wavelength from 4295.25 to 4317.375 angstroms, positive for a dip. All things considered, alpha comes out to 3.1 angstroms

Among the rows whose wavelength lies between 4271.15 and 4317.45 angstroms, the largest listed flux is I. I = 8.35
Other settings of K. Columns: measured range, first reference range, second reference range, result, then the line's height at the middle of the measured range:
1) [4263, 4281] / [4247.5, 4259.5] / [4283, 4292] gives -1.4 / 4.84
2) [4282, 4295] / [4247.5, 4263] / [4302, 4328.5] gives 0.0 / 5.04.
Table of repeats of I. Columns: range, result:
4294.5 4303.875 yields 5.8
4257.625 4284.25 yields 7.7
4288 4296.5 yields 6.09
